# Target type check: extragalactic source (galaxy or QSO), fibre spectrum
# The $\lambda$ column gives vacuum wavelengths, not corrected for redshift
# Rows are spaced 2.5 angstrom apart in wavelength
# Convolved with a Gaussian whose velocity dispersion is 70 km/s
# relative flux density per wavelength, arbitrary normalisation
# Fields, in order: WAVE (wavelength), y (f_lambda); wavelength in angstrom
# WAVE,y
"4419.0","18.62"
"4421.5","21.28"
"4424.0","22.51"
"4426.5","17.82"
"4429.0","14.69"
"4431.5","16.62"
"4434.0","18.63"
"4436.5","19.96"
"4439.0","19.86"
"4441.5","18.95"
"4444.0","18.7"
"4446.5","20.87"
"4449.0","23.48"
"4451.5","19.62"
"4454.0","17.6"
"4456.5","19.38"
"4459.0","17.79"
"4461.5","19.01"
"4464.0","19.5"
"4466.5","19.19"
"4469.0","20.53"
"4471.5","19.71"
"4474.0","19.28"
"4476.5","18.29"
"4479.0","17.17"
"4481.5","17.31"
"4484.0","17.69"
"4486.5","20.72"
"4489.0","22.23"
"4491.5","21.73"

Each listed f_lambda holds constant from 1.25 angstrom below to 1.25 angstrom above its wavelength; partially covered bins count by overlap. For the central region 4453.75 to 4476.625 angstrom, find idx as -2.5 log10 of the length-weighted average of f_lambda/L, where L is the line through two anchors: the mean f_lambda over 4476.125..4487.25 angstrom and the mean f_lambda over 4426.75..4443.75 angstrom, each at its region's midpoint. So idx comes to -0.058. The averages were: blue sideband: 18.1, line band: 19.1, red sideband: 18.1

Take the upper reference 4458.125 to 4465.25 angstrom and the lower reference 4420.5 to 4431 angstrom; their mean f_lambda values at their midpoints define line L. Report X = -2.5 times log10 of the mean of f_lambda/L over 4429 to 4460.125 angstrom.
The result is -0.02 mag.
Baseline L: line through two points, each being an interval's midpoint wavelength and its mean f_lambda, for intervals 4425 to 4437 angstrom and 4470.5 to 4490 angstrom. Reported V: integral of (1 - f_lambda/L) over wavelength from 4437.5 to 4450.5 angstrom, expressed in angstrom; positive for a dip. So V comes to -1.78 angstrom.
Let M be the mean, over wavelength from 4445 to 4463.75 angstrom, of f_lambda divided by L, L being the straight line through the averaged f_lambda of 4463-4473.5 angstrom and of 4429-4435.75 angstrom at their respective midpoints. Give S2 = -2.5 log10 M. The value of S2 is -0.05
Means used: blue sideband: 17.3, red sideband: 19.7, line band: 19.7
